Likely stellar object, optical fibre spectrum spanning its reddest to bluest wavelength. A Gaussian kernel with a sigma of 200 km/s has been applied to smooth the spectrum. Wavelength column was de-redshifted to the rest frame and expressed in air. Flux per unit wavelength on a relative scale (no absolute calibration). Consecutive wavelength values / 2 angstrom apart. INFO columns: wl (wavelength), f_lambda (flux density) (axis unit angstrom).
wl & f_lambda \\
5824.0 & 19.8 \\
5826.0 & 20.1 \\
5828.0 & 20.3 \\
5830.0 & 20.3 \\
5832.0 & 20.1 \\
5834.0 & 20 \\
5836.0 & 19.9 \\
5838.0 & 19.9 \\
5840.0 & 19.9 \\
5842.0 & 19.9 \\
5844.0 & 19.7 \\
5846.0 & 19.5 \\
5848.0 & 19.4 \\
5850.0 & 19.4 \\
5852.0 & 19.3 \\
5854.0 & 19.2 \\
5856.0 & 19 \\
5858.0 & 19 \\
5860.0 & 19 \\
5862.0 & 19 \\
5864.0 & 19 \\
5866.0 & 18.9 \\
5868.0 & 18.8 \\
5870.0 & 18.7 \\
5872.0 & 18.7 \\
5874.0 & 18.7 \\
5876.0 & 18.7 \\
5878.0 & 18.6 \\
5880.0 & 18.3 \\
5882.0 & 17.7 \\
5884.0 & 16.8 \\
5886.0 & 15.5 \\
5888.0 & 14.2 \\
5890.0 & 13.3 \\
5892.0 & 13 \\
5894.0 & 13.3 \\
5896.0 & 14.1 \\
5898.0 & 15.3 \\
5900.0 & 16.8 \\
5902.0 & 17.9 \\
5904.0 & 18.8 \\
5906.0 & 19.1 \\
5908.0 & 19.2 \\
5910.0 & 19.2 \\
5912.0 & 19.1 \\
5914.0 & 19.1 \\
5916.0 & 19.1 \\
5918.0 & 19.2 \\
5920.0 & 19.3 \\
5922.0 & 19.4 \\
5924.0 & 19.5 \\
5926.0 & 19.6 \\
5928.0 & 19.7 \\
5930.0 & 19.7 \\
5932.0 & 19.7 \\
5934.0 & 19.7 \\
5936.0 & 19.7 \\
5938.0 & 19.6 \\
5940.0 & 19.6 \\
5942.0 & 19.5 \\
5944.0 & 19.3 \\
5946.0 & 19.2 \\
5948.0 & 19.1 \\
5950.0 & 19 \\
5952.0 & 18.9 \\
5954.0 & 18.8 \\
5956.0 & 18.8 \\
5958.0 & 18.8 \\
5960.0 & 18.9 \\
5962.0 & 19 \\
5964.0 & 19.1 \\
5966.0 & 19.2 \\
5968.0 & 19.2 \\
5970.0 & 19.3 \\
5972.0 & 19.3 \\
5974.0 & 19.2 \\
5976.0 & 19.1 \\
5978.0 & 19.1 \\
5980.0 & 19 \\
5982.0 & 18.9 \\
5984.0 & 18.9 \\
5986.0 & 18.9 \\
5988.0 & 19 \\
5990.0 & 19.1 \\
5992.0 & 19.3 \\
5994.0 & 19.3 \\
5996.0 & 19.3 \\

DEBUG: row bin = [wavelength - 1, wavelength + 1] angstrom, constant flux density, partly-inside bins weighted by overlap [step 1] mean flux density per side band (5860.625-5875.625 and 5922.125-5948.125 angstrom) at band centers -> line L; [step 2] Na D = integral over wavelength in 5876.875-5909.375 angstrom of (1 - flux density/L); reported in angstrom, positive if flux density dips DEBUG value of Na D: 4.57 angstrom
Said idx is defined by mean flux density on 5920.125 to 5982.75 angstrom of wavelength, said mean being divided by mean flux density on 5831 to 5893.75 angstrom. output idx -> 1.0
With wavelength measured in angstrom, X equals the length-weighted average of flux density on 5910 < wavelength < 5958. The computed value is 19.3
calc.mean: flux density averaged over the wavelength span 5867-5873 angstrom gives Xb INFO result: 18.7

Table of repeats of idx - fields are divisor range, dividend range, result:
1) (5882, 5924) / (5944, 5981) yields 1.11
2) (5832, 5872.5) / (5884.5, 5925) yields 0.89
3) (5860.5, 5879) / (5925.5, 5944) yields 1.04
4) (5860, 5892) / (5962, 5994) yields 1.09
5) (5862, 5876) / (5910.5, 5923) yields 1.02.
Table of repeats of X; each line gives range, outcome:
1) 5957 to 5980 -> 19.1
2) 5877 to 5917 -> 16.9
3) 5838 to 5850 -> 19.7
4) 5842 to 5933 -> 18.2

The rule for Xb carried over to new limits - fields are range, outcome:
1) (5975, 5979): 19.1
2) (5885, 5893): 14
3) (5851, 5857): 19.2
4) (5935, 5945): 19.5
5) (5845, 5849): 19.4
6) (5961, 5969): 19.1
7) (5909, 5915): 19.1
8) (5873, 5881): 18.6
